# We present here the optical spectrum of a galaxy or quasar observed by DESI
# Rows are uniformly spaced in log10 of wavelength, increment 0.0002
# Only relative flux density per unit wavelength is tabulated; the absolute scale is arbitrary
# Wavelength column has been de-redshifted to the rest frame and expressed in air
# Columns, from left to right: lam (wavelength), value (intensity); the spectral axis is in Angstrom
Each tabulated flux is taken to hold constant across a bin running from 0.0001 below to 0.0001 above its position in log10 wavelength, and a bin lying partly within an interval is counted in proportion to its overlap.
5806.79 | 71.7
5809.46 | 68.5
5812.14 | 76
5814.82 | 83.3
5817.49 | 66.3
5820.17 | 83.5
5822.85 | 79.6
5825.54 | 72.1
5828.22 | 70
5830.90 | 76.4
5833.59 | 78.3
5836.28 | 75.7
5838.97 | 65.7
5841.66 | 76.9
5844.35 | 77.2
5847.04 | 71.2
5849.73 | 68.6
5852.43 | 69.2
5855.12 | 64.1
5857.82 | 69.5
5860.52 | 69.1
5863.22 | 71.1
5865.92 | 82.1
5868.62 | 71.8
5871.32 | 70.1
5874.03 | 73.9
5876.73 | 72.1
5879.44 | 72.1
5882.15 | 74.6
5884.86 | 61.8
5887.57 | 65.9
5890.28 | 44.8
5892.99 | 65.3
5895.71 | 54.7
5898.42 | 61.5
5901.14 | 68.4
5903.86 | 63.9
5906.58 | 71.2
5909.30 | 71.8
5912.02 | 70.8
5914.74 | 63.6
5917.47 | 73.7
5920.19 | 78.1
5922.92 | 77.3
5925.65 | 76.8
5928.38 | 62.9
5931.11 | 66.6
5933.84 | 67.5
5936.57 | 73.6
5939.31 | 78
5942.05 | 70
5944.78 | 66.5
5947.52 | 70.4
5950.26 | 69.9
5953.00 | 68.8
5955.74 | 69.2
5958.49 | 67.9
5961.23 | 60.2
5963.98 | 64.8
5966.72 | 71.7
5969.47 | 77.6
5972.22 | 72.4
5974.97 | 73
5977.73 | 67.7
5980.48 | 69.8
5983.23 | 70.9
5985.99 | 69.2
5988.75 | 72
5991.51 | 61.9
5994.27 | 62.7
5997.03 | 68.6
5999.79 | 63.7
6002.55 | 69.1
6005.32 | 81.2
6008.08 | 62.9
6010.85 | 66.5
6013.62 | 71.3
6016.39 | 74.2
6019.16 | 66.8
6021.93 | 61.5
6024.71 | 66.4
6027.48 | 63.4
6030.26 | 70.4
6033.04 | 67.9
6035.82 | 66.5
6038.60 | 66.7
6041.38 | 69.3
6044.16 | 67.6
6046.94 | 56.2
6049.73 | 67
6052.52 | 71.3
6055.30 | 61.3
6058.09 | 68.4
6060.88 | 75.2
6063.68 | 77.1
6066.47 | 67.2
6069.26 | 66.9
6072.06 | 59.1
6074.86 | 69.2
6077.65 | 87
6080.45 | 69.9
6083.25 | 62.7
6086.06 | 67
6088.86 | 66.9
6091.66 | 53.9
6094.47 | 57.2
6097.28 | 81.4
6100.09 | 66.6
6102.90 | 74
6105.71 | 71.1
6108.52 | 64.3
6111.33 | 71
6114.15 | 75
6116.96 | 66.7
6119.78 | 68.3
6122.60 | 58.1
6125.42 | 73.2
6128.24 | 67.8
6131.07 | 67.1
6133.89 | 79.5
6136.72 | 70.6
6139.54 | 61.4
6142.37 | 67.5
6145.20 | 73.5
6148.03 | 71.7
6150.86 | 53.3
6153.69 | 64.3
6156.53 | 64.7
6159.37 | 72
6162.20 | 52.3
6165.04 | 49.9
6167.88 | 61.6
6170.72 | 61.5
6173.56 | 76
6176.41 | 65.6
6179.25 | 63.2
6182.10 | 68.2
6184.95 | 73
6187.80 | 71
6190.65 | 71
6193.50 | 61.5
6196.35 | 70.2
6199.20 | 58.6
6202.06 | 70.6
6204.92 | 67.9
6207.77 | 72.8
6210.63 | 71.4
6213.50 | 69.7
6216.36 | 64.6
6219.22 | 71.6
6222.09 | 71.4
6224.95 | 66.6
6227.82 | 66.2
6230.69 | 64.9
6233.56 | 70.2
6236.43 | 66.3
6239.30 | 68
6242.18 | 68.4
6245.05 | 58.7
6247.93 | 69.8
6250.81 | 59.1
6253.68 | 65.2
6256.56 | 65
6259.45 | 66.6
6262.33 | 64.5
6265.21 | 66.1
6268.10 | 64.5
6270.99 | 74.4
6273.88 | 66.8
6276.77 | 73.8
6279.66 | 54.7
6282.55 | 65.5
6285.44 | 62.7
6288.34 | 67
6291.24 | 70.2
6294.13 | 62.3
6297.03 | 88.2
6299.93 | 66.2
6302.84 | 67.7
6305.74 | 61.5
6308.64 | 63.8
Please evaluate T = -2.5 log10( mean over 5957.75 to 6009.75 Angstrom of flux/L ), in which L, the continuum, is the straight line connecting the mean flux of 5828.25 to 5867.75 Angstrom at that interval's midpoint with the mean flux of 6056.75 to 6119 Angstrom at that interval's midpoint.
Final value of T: 0.03 mag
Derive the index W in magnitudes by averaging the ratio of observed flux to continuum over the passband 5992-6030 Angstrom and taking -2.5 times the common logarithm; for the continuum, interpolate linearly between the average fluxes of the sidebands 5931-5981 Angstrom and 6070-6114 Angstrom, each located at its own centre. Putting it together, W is 0.03 mag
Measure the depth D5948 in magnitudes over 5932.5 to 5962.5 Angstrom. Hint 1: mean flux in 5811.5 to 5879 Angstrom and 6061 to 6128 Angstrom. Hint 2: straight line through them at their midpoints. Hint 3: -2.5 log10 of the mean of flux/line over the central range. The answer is 0.03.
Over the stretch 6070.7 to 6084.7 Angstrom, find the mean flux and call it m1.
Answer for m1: 69.6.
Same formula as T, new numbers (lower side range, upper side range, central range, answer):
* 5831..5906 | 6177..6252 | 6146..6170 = 0.10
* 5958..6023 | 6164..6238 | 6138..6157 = 0.04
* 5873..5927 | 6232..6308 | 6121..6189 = 0.02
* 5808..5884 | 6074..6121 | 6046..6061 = 0.06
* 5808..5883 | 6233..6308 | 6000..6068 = 0.03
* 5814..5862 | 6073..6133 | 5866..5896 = 0.08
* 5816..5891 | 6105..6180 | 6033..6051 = 0.04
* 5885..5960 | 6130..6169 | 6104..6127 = -0.05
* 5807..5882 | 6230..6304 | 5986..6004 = 0.07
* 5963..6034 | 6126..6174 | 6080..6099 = 0.02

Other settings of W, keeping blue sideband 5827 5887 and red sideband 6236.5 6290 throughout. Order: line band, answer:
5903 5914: 0.03 mag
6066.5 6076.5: 0.04 mag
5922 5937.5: 0.00 mag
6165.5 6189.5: 0.00 mag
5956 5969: 0.05 mag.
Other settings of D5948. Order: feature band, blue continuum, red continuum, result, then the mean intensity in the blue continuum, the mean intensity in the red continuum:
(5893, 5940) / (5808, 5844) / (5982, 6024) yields 0.03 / 74.8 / 68.1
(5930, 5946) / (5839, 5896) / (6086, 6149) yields -0.02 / 69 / 68.4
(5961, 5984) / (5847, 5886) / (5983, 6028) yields -0.03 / 70.8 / 67.8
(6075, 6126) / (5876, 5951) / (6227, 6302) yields -0.02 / 68.3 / 66.8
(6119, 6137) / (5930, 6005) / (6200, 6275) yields -0.02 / 69.2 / 67.3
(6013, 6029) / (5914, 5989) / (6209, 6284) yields 0.04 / 70.4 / 66.7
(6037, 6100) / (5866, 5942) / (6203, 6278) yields 0.01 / 68.9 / 67.5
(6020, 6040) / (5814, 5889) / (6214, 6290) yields 0.06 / 72.5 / 66.3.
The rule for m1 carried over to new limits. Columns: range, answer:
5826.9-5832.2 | 73.3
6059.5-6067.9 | 73.1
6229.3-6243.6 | 67.6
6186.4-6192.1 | 71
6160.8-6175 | 60.3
